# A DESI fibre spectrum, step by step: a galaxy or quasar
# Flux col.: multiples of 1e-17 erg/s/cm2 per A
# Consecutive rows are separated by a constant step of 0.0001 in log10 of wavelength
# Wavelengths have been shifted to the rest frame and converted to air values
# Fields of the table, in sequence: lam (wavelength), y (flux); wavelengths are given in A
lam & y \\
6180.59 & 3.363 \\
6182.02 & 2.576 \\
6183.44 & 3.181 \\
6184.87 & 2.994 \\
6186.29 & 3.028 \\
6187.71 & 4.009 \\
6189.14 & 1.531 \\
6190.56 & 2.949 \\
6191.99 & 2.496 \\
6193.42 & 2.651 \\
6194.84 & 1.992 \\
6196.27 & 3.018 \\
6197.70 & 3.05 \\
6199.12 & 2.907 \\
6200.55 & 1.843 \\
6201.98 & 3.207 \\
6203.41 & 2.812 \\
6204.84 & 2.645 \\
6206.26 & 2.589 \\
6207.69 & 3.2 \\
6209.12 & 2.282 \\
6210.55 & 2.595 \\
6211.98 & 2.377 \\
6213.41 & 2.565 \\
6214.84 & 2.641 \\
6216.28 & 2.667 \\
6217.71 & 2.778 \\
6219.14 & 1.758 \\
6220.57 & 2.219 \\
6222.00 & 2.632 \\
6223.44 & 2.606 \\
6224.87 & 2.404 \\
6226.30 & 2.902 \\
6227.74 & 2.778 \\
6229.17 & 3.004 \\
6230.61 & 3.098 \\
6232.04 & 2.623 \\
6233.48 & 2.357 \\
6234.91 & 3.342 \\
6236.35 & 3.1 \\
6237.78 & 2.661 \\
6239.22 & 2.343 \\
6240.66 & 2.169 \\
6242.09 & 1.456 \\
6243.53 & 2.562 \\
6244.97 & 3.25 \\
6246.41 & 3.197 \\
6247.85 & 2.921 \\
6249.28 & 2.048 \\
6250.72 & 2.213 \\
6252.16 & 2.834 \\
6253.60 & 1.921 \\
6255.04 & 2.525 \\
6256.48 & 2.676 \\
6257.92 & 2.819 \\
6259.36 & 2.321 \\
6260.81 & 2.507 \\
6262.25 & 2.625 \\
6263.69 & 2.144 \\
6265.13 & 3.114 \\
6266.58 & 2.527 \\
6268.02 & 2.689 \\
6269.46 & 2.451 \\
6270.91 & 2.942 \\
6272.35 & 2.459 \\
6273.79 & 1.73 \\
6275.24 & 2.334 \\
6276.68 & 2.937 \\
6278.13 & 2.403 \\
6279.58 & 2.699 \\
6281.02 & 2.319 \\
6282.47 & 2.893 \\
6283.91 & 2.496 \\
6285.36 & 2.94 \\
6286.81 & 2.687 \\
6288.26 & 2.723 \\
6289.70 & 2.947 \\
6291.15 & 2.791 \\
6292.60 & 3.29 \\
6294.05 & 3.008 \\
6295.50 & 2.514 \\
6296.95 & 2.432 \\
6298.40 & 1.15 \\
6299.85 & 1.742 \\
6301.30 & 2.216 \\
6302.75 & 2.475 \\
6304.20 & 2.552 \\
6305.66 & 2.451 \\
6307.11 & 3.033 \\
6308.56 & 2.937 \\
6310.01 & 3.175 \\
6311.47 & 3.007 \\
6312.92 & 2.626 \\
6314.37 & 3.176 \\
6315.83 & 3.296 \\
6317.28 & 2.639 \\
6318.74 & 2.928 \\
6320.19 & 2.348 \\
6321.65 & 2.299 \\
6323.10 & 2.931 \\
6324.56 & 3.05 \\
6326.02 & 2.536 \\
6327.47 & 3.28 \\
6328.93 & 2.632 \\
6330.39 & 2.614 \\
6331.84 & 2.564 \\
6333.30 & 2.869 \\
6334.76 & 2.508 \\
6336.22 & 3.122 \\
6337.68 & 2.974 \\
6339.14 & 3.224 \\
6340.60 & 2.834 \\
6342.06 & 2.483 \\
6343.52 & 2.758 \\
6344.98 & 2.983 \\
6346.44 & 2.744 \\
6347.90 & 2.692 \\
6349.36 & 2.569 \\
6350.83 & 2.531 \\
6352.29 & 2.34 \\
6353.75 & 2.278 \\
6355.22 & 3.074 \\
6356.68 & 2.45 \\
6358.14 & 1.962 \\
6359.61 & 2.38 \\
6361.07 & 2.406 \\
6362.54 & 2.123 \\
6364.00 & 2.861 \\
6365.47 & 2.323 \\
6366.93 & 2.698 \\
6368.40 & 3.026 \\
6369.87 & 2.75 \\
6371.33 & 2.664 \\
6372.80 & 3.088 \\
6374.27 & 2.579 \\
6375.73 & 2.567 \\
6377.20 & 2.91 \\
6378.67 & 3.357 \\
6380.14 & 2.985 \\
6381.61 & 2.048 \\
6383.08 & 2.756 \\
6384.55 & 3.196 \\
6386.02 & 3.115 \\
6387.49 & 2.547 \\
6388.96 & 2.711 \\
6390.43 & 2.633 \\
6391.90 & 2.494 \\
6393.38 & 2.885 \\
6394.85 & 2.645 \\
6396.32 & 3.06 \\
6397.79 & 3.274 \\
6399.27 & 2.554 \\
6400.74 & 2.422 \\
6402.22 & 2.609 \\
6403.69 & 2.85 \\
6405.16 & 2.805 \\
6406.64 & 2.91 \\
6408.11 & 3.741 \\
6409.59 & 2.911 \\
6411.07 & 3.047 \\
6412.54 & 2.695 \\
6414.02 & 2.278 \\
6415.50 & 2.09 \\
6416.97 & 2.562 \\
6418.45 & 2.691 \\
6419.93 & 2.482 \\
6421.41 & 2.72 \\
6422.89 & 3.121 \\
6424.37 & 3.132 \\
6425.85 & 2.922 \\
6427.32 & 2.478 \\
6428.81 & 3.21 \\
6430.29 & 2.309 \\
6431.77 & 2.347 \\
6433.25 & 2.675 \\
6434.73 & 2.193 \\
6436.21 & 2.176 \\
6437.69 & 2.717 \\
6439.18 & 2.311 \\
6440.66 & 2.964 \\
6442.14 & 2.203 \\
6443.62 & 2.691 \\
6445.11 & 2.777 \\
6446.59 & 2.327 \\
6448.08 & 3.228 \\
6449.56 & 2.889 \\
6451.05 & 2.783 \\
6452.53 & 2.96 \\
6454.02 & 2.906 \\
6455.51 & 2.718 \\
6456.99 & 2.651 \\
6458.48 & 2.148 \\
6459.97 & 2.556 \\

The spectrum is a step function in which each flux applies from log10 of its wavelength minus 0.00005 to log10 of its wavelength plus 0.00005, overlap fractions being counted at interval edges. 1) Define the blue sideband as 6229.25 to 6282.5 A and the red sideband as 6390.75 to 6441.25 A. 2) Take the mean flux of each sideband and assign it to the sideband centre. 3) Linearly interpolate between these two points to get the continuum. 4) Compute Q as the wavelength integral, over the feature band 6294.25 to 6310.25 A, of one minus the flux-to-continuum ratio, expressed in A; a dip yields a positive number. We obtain 1.2 A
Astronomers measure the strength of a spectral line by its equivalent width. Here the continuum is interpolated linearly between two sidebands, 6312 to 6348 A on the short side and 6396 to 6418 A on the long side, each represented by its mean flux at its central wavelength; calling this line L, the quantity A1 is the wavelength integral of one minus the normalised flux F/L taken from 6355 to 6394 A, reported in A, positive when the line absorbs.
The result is 1.52 A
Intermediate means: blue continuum 2.81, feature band 2.68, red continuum 2.78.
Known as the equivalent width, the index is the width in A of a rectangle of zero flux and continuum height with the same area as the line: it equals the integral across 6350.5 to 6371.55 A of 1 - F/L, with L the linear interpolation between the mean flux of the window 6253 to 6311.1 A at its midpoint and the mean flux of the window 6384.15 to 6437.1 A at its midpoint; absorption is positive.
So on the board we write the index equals 1.2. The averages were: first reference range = 2.57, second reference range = 2.73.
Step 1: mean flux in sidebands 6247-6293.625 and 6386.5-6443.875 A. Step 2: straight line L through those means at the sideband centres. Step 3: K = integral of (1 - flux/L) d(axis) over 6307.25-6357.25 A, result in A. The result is -2.7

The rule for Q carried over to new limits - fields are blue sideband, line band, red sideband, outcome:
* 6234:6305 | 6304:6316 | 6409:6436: -1.6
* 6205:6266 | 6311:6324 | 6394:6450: -0.8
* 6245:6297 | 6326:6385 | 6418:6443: -1.7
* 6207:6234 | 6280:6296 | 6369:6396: -0.6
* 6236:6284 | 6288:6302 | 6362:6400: 0.7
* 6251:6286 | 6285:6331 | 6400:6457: -2.0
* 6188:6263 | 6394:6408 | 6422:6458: -0.8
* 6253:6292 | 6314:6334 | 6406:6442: -1.3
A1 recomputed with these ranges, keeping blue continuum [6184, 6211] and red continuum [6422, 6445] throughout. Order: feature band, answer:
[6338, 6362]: 0.5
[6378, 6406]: -1.4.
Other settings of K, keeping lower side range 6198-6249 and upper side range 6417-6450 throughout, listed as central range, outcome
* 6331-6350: -1.03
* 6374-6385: -0.60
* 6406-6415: -0.85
